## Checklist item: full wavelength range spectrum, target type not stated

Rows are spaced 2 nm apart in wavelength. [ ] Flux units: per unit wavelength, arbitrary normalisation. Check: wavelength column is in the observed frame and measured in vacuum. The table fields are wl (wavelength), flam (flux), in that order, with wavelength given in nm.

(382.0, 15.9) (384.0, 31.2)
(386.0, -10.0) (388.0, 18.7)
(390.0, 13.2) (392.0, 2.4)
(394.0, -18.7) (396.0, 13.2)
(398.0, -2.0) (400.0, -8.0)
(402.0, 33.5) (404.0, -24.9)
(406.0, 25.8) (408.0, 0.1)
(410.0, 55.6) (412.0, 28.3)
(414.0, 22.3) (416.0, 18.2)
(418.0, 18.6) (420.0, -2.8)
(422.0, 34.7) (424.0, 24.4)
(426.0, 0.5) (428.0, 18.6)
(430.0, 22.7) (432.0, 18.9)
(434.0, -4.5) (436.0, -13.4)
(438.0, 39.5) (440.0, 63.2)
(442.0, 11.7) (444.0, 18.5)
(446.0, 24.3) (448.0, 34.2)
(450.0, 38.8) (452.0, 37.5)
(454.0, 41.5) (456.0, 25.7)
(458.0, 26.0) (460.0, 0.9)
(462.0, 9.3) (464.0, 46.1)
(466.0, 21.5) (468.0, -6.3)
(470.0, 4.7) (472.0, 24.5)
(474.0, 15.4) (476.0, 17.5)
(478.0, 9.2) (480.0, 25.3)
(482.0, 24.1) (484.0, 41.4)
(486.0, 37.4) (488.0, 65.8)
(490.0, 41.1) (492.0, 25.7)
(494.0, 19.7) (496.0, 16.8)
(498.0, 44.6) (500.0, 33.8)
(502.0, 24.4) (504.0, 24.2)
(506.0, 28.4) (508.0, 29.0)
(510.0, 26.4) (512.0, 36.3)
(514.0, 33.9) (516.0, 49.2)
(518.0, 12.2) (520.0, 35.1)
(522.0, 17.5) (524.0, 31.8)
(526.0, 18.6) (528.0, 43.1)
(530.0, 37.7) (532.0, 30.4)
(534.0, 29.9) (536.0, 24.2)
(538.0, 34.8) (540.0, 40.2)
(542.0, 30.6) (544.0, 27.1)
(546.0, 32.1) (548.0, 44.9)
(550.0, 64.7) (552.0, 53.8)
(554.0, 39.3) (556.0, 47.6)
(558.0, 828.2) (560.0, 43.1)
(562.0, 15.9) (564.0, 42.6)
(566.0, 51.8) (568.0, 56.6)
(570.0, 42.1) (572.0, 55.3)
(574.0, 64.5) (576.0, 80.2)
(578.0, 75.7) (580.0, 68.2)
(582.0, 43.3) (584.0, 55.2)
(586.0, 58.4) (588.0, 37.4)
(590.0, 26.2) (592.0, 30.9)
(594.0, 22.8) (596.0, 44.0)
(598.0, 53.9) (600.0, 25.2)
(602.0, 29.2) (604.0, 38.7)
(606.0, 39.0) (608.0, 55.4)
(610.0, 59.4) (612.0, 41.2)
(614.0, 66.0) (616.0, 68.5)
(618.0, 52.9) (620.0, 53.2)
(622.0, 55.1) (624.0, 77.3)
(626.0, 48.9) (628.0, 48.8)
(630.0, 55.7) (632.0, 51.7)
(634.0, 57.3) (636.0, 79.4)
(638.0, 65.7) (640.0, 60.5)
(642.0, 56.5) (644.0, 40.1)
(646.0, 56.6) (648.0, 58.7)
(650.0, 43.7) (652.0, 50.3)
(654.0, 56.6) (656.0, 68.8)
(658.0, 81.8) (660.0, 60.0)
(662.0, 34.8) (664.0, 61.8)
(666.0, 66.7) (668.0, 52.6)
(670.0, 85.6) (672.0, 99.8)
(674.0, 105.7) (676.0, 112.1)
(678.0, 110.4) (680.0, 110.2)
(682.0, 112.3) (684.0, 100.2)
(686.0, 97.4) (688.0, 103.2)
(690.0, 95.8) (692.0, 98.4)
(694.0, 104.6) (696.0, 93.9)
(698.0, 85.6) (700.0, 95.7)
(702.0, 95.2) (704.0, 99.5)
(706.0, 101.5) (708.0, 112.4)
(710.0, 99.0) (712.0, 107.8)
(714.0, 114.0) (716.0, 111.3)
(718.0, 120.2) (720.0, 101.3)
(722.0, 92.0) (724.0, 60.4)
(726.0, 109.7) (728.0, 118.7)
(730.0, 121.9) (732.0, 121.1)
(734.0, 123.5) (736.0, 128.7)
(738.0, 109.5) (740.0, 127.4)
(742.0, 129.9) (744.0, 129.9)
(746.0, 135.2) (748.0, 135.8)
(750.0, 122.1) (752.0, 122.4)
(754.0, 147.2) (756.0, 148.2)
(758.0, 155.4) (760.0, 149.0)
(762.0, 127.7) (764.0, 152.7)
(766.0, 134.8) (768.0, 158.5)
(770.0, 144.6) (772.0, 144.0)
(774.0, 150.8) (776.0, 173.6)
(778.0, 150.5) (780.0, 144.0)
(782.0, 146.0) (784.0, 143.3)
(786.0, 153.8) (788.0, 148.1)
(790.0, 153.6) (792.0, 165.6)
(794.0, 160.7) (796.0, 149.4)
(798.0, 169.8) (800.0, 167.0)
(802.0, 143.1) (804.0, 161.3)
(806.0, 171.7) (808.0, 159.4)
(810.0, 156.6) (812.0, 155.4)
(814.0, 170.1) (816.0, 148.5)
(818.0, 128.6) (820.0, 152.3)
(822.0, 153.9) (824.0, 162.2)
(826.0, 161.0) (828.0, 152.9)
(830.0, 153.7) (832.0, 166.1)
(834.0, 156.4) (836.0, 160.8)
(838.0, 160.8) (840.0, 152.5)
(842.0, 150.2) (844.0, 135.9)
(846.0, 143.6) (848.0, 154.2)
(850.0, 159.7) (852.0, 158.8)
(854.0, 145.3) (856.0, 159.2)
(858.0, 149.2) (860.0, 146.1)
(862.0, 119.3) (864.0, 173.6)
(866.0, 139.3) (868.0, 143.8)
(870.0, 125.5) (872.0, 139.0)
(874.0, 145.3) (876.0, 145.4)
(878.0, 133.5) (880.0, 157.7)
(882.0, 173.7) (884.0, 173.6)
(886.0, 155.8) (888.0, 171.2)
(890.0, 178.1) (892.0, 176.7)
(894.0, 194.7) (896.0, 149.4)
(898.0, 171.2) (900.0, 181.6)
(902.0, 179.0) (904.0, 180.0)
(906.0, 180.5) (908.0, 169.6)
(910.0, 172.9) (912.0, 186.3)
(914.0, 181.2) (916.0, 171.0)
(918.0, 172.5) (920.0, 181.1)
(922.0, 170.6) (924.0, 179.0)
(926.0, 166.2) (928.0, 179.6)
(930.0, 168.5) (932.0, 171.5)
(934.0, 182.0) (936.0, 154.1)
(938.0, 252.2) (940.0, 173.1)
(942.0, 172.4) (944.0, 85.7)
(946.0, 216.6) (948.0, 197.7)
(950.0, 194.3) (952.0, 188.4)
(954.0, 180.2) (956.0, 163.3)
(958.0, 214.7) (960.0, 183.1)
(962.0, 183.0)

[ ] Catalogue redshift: 0.681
